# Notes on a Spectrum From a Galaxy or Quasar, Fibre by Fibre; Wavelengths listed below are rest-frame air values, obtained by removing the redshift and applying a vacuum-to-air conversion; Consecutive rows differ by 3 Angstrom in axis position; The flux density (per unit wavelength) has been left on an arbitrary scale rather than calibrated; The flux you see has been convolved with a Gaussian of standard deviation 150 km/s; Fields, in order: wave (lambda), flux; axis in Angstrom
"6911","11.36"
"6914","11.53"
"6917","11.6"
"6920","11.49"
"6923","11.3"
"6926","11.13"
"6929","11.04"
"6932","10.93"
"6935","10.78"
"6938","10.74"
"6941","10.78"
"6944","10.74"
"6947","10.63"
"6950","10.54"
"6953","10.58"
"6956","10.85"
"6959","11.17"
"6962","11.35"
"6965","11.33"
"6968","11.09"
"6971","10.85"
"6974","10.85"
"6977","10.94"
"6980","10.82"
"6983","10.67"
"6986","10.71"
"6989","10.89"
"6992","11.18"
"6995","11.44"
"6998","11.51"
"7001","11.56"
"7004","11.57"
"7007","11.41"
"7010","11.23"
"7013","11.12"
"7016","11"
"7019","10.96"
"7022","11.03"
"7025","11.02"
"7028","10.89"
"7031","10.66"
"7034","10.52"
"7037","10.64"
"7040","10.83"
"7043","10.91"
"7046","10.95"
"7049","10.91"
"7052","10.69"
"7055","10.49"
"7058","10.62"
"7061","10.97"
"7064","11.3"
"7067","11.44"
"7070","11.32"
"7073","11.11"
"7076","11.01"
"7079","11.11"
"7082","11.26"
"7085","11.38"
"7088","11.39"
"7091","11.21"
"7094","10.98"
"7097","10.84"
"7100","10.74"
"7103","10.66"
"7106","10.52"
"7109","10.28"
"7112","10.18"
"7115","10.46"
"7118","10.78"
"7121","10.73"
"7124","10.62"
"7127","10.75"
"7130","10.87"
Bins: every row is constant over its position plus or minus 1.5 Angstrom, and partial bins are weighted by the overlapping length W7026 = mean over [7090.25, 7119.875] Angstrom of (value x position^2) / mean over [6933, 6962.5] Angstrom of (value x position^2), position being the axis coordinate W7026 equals 1.03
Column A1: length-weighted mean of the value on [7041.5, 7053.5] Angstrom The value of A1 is 10.9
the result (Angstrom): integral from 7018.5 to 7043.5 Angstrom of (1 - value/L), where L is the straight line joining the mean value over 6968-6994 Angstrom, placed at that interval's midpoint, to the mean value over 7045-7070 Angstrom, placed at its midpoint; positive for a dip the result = 0.24 Angstrom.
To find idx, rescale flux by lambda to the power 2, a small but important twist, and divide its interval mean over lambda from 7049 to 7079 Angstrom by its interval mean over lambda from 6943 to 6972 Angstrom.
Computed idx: 1.0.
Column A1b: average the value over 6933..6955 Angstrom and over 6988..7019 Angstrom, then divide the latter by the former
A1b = 1.1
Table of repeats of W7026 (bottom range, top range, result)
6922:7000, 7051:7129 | 1.03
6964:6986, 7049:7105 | 1.04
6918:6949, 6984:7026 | 1.04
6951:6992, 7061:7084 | 1.05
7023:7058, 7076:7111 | 1.03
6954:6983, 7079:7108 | 1.04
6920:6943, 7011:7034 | 1.02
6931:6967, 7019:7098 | 1.04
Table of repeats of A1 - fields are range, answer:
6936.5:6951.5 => 10.7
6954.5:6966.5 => 11.2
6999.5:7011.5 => 11.4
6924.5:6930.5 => 11.1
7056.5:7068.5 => 11.1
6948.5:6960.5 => 10.8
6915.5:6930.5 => 11.3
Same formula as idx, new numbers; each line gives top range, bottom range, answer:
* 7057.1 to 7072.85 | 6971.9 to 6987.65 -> 1.06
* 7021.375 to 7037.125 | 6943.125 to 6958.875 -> 1.03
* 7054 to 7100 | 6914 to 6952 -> 1.05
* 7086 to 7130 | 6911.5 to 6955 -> 1.03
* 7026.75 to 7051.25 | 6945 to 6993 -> 1.01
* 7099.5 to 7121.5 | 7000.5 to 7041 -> 0.98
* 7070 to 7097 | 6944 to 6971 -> 1.06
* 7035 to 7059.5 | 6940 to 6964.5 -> 1.02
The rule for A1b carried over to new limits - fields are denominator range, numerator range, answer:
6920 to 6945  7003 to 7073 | 1.00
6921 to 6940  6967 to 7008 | 1.01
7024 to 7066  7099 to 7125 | 0.97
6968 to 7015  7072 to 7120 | 0.98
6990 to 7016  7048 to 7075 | 0.97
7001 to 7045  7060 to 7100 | 1.01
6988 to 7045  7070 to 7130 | 0.98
